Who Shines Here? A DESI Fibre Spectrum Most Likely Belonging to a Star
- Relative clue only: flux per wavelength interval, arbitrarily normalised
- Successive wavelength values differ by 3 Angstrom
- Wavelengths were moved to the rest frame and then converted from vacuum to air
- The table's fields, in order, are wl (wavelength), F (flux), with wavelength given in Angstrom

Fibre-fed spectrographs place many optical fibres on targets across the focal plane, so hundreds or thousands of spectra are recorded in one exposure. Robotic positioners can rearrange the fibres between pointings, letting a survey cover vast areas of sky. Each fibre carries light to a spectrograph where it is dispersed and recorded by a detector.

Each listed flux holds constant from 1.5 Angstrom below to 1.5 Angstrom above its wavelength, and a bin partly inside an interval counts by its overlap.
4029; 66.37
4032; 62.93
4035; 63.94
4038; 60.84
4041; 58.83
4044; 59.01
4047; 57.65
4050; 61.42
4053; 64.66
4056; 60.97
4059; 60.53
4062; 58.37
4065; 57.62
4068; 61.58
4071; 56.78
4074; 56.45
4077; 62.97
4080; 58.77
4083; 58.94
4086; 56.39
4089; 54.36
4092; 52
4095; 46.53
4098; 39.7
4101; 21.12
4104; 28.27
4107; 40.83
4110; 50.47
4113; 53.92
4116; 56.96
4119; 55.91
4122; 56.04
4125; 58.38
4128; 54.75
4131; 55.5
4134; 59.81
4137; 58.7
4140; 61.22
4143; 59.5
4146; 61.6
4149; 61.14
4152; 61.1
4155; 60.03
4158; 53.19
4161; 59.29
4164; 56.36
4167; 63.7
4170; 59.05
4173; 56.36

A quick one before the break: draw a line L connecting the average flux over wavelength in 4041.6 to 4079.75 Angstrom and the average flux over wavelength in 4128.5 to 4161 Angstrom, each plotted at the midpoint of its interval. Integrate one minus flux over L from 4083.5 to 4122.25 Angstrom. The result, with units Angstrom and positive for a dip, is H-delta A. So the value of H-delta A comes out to 8.0 Angstrom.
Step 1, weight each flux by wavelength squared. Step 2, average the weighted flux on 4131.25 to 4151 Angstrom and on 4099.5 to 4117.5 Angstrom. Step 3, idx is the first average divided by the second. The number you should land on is 1.45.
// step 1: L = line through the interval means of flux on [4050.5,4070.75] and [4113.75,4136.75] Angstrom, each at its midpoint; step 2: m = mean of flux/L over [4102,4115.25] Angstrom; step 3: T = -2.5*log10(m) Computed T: 0.31 mag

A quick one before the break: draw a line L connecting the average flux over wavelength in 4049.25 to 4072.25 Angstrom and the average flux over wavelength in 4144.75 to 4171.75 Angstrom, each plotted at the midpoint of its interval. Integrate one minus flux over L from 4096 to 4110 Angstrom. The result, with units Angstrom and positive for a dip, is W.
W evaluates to 5.8 Angstrom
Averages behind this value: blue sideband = 60.2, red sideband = 59.4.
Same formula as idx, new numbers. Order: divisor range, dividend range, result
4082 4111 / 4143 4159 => 1.38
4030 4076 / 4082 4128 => 0.83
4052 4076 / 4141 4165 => 1.04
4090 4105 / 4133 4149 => 1.60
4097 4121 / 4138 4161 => 1.39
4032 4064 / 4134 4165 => 1.03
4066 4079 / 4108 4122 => 0.93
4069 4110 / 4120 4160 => 1.23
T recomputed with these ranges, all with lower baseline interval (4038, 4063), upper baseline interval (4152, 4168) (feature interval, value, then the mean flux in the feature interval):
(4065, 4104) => 0.16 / 51.4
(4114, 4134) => 0.05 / 56.5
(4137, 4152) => -0.03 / 60.7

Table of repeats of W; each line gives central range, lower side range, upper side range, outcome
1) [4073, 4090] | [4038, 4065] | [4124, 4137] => 0.25 Angstrom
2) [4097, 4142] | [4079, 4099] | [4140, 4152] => 5.47 Angstrom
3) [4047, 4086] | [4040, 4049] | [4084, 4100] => -3.95 Angstrom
